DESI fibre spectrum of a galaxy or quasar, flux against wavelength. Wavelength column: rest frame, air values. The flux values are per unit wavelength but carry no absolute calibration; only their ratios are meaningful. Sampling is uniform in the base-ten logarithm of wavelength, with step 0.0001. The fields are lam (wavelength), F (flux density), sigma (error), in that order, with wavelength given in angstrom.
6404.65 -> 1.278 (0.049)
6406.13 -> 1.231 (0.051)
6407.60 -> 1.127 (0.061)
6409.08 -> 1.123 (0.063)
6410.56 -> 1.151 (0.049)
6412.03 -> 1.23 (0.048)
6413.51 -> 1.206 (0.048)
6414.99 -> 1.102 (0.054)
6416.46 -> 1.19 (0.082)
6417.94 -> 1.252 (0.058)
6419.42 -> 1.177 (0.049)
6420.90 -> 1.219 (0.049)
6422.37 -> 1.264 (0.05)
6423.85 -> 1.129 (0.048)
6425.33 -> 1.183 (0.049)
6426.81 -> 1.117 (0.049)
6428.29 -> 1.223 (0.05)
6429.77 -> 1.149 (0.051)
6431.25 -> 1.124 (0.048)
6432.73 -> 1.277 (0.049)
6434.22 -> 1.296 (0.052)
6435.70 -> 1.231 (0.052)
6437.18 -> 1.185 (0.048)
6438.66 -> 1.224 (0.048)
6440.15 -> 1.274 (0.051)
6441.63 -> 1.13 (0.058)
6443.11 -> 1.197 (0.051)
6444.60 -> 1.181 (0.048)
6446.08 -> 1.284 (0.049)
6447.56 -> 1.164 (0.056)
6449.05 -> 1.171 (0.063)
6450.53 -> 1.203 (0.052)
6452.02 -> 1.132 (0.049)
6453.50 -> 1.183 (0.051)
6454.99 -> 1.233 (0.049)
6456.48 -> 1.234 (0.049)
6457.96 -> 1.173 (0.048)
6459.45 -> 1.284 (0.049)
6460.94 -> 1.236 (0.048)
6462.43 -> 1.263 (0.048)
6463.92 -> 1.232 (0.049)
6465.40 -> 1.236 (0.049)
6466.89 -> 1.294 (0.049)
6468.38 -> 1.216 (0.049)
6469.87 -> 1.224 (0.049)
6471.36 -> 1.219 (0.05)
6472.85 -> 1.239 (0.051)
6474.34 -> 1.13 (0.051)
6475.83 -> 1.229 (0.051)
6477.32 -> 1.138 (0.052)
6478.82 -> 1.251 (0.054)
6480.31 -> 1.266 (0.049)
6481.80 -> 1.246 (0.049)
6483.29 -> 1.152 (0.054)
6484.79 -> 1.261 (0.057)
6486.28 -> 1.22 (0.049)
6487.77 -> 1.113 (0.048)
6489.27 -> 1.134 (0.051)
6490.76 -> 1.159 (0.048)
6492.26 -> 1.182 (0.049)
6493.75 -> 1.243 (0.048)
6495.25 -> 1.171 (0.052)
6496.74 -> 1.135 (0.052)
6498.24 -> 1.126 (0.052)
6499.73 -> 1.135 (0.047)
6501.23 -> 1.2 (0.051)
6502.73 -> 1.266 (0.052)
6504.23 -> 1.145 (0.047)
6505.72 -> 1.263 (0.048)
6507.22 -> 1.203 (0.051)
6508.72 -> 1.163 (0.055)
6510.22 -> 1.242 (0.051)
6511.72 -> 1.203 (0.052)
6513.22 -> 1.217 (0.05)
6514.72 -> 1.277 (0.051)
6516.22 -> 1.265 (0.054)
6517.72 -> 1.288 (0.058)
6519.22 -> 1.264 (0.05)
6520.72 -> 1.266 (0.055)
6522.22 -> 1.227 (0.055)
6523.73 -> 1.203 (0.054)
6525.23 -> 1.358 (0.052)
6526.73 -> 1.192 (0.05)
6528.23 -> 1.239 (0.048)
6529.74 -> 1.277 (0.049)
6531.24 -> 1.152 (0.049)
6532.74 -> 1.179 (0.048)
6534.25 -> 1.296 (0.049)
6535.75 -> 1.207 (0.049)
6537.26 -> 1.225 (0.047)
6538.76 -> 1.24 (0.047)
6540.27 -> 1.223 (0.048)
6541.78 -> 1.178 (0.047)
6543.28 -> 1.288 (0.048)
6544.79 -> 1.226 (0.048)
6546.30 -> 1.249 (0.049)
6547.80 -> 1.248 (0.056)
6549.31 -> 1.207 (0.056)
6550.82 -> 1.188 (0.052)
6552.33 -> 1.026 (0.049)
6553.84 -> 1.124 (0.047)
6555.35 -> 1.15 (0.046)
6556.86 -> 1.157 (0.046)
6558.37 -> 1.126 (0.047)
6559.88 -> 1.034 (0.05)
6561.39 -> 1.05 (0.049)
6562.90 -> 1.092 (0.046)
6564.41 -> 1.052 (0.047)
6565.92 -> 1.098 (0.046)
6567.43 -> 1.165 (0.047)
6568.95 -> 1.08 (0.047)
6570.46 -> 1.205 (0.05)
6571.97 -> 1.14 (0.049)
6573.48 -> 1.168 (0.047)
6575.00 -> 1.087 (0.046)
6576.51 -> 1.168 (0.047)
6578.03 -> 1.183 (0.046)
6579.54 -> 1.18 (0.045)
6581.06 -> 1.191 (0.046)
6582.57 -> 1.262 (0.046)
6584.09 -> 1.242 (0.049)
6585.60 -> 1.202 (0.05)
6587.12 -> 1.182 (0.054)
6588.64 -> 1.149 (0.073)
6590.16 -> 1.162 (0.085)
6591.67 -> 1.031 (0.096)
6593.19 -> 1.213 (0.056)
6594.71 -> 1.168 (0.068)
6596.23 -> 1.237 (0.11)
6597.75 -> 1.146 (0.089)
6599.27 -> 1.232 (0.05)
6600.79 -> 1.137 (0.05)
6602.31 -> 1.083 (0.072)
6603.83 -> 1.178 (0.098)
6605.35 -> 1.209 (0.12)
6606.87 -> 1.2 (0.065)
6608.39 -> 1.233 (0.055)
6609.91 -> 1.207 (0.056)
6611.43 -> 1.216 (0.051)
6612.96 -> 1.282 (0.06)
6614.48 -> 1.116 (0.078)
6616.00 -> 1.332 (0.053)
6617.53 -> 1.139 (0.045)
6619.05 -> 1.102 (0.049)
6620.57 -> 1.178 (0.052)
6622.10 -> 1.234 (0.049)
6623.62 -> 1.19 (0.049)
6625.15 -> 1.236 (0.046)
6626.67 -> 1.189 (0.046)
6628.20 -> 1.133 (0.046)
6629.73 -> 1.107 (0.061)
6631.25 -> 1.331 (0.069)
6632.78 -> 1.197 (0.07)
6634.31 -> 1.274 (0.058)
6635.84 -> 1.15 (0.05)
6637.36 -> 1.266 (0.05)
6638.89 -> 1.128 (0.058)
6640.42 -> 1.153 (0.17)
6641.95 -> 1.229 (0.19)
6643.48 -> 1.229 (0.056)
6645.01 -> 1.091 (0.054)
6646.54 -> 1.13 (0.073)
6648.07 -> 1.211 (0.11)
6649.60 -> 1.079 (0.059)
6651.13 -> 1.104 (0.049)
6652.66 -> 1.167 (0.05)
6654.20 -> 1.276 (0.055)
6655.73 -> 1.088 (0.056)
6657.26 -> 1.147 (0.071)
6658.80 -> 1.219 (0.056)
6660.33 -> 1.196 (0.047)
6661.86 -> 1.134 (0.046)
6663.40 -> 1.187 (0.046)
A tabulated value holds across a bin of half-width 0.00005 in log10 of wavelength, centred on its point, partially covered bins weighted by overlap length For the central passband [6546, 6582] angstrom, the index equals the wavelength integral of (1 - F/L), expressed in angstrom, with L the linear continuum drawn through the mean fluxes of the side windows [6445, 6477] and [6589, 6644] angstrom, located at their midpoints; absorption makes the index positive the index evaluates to 1.8 angstrom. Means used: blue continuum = 1.22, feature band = 1.14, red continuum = 1.19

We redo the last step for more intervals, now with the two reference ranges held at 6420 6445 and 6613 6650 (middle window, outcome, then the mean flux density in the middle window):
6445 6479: -0.5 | 1.22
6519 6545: -0.9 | 1.24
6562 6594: 1.0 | 1.15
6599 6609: 0.1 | 1.18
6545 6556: 0.2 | 1.17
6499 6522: -0.6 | 1.23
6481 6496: 0.1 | 1.19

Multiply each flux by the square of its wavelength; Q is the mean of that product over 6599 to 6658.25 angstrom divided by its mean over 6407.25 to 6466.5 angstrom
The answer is 1.0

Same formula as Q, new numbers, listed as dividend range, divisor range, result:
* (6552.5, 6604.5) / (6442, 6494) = 0.98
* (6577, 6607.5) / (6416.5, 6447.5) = 1.03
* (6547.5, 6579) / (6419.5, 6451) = 0.98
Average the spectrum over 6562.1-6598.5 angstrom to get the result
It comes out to 1.16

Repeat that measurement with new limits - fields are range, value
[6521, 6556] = 1.21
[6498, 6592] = 1.19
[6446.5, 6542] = 1.21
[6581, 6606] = 1.18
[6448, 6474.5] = 1.22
